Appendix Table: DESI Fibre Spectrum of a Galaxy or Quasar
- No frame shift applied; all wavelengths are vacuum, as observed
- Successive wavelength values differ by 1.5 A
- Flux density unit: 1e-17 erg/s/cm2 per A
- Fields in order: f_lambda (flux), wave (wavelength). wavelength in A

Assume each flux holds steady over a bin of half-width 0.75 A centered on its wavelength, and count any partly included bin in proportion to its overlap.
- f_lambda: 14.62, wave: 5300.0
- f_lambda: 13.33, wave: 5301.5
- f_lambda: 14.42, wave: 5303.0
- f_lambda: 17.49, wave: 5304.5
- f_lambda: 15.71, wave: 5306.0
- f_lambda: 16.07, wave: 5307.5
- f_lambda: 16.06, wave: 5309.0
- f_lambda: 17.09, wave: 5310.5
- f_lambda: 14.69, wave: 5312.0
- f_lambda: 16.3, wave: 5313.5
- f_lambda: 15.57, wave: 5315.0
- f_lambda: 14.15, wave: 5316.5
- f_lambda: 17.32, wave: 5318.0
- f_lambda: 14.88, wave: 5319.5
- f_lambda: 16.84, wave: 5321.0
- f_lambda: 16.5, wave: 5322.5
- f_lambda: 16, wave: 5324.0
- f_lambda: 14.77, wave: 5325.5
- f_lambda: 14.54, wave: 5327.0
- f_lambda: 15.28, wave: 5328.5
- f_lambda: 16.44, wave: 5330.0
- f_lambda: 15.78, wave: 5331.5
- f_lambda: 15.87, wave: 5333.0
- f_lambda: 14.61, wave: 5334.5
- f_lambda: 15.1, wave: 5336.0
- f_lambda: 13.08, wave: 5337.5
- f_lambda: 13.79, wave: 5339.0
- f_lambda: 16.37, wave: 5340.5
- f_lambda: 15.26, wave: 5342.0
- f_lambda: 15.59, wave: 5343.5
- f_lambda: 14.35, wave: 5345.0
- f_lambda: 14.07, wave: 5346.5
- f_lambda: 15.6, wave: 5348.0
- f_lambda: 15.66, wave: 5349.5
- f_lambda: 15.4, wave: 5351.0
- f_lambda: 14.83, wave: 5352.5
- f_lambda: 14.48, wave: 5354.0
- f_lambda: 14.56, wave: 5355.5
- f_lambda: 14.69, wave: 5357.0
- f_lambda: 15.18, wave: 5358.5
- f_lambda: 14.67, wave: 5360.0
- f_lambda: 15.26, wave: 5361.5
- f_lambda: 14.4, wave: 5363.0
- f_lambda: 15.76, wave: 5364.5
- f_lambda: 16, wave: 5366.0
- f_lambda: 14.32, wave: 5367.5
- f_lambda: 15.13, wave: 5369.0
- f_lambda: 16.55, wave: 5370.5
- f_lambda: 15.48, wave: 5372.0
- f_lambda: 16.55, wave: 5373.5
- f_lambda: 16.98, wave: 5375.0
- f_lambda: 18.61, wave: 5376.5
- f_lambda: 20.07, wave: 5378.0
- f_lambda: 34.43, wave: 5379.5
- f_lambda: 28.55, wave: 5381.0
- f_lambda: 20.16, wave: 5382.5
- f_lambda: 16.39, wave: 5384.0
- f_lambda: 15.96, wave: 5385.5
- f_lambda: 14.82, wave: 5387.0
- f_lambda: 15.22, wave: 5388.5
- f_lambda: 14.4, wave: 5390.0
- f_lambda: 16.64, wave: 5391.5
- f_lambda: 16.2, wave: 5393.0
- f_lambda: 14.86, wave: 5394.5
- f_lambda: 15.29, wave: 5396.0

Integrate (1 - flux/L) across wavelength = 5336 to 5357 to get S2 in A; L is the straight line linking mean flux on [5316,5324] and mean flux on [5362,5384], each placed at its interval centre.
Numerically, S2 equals 3.0 A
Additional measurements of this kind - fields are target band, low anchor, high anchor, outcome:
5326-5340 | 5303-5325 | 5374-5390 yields 1.7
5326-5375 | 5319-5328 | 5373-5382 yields 9.8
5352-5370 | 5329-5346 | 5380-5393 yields 1.7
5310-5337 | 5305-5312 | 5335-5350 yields -0.1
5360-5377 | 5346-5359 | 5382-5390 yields -0.3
